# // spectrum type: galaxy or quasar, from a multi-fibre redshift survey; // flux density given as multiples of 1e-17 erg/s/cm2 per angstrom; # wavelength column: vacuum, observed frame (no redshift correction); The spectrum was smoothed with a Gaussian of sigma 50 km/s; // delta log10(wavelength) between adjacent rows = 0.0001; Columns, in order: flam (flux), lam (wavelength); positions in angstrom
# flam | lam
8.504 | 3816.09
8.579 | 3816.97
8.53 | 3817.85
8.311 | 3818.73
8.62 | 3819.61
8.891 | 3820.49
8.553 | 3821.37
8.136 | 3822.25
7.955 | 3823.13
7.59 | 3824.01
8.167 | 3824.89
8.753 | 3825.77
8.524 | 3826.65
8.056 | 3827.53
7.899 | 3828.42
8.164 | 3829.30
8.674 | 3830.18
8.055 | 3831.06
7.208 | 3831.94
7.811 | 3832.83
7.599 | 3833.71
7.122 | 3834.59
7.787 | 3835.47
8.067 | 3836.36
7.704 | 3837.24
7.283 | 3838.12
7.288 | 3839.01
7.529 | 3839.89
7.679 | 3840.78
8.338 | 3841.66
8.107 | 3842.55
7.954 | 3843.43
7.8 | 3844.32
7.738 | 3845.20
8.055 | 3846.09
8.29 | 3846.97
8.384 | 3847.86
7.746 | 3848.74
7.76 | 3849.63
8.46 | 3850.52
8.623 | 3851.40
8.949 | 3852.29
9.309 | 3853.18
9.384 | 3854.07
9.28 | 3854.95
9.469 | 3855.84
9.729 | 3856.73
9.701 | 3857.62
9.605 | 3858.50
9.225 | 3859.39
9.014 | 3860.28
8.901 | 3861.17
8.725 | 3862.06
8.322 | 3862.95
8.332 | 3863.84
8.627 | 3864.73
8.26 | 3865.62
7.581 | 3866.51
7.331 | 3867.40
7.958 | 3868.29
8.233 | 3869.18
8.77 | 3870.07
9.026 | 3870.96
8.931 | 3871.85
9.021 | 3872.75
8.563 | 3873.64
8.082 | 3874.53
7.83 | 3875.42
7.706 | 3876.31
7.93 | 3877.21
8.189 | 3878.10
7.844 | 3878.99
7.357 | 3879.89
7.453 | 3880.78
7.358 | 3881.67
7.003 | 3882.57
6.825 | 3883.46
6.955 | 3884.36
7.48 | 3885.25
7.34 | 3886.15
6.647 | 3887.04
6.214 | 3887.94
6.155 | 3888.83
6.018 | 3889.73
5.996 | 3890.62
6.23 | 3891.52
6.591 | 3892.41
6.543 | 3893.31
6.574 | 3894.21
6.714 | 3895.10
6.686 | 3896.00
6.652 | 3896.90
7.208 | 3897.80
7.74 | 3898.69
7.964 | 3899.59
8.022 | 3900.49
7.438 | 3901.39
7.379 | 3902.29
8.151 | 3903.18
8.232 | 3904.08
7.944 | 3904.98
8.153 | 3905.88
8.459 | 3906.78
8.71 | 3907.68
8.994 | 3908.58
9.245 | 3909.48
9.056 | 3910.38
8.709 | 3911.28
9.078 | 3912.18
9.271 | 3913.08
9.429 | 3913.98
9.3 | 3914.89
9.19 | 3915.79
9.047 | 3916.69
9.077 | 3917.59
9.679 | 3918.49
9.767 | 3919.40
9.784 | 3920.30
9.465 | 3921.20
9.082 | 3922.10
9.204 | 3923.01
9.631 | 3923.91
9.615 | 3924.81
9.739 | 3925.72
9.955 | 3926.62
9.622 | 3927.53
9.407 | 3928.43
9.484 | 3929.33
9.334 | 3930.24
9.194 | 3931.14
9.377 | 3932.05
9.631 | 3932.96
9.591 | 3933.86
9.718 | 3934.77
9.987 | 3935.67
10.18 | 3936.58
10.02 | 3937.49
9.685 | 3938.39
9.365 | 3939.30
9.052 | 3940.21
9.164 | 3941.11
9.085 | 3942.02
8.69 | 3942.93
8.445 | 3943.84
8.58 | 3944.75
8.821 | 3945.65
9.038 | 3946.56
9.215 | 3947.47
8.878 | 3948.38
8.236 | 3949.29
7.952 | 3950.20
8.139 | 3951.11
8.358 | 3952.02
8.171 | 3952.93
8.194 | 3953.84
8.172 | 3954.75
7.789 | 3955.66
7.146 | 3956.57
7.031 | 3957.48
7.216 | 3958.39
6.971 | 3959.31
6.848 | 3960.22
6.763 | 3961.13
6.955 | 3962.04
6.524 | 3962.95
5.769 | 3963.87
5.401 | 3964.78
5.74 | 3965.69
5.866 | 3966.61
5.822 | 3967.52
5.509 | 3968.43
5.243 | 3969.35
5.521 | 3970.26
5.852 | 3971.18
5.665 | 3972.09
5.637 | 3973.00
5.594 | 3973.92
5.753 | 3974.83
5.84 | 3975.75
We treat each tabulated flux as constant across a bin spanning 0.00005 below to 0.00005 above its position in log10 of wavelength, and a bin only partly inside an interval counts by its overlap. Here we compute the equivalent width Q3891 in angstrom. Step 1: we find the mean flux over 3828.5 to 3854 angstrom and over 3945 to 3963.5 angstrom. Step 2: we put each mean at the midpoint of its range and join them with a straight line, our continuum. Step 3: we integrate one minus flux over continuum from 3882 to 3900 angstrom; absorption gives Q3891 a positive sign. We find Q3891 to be 2.60 angstrom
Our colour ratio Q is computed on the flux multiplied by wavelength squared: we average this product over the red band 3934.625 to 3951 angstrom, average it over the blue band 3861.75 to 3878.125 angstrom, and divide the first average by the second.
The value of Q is 1.1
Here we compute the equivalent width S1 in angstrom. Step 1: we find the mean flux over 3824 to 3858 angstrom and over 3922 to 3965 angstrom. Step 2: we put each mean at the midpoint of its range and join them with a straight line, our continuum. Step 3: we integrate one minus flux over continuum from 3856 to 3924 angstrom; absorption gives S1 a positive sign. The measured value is 2.1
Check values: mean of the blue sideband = 8.21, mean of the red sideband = 8.6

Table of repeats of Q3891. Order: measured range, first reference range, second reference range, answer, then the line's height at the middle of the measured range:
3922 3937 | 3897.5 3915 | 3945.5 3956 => -2.1 angstrom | 8.41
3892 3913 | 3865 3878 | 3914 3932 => 2.6 angstrom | 8.96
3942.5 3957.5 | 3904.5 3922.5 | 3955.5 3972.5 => -2.7 angstrom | 7.05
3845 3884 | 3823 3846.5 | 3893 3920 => -1.6 angstrom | 8.06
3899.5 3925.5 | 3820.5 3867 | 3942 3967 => -3.3 angstrom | 7.88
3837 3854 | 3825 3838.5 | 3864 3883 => -0.3 angstrom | 7.97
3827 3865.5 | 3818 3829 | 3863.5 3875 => 0.0 angstrom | 8.33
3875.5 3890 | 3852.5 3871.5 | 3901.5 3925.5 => 2.8 angstrom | 8.87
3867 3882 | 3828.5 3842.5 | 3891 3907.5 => -1.1 angstrom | 7.54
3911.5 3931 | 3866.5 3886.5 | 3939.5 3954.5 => -2.5 angstrom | 8.35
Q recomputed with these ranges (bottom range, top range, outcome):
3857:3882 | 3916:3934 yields 1.17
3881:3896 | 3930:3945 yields 1.44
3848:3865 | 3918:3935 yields 1.11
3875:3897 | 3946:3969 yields 1.08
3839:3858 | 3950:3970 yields 0.86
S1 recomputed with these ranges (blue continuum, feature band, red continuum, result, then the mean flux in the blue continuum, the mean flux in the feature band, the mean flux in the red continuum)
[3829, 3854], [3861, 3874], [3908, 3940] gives 0.0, 8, 8.43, 9.45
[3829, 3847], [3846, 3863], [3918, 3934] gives -1.5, 7.81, 8.88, 9.53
